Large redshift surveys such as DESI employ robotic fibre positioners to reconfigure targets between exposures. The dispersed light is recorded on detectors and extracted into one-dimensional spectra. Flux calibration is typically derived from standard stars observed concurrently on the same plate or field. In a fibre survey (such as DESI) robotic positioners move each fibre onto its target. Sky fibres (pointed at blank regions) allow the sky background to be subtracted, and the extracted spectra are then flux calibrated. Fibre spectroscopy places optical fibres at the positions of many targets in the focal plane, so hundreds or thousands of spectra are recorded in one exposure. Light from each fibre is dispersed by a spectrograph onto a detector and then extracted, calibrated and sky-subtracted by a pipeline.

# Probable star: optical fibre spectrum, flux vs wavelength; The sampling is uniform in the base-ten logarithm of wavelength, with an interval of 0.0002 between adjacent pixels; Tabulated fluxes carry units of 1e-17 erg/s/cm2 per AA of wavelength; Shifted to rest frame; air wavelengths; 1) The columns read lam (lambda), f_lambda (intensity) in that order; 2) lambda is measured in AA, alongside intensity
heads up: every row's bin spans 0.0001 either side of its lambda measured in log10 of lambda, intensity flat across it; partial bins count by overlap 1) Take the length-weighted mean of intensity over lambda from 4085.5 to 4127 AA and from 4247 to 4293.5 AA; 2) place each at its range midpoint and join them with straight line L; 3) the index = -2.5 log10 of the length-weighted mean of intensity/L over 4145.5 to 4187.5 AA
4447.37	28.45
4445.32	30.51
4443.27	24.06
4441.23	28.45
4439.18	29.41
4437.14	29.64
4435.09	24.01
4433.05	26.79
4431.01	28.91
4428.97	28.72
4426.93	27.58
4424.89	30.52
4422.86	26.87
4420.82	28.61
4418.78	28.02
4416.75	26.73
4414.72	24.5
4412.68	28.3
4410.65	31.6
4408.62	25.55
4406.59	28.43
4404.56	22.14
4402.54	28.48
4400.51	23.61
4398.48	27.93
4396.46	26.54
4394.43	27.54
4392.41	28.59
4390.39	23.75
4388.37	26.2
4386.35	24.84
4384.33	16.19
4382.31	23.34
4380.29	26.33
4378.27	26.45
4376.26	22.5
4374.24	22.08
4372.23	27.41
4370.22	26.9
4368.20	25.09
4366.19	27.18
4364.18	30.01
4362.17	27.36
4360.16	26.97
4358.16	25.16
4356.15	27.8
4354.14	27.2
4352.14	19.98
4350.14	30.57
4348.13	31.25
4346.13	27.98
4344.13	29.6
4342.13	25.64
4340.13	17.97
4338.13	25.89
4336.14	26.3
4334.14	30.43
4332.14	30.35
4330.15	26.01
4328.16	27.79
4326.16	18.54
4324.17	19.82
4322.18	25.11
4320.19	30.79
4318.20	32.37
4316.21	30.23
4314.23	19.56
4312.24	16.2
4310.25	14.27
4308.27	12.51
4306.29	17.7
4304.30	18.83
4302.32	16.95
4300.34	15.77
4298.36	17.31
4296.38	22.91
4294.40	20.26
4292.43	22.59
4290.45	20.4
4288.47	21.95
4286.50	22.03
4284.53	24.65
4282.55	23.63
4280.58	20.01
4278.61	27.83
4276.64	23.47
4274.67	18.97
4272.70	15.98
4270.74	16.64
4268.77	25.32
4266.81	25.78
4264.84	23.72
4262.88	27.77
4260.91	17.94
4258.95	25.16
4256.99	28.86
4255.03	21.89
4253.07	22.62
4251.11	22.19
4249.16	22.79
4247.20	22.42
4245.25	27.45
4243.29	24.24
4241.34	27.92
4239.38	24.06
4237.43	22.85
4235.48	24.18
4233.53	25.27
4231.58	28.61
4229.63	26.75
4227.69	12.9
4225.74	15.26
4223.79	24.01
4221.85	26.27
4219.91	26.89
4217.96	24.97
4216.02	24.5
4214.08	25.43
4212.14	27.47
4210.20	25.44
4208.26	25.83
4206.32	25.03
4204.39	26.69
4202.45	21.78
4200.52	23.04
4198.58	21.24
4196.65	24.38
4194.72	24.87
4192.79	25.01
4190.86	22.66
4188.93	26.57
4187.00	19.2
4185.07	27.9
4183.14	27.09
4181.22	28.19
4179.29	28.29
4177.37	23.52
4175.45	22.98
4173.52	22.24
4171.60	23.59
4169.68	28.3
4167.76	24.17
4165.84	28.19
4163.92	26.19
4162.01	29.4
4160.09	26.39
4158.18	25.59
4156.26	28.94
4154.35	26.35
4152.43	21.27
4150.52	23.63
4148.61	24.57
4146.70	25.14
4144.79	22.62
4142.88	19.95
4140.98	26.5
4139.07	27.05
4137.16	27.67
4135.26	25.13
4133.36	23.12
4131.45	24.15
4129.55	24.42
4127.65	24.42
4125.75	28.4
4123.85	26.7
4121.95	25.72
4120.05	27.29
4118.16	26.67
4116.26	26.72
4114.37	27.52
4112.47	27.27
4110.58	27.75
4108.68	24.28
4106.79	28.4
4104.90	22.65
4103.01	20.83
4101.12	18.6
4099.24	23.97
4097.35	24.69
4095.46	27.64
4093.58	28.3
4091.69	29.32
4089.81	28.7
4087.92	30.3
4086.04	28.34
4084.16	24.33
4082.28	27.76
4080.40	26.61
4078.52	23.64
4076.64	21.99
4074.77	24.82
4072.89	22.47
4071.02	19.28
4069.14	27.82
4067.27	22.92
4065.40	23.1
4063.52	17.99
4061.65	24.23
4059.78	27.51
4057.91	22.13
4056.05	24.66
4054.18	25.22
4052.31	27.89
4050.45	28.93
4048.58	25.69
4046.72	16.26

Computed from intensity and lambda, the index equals -0.02 mag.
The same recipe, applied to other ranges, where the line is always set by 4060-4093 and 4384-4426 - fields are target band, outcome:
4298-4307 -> 0.45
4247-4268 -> 0.09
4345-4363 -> -0.03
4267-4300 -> 0.21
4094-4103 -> 0.06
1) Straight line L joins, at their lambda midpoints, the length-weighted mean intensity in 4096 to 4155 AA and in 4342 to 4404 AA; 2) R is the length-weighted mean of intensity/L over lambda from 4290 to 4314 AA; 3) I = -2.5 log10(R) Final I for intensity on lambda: 0.39 mag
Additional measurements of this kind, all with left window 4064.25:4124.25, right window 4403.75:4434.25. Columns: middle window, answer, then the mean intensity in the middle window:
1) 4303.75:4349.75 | 0.11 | 24.3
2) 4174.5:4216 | 0.05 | 24.9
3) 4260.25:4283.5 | 0.19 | 22.3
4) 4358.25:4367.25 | -0.02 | 27.6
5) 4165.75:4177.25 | 0.06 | 24.6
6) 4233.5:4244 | 0.07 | 24.7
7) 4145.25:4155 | 0.08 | 24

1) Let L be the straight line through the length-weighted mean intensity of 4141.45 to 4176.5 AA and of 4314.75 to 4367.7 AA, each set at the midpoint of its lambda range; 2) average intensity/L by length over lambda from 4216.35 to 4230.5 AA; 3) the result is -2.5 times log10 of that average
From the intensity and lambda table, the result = 0.14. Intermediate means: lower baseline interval 25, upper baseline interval 26.8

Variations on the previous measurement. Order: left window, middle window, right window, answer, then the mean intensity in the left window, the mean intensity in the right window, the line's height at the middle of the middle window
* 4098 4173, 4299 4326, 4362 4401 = 0.225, 25.4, 25.5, 25.4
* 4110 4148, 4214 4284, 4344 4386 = 0.105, 25.7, 26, 25.8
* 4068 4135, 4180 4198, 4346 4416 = 0.029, 25.6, 26.1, 25.7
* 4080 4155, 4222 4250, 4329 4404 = 0.101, 25.6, 26.1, 25.9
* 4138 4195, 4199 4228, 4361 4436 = 0.069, 25.2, 26.4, 25.5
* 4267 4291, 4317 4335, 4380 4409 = -0.154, 21.9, 25.3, 23.3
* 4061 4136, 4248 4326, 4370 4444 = 0.188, 25.2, 26.4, 26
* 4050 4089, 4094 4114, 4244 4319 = -0.021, 24.8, 21.7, 24.3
